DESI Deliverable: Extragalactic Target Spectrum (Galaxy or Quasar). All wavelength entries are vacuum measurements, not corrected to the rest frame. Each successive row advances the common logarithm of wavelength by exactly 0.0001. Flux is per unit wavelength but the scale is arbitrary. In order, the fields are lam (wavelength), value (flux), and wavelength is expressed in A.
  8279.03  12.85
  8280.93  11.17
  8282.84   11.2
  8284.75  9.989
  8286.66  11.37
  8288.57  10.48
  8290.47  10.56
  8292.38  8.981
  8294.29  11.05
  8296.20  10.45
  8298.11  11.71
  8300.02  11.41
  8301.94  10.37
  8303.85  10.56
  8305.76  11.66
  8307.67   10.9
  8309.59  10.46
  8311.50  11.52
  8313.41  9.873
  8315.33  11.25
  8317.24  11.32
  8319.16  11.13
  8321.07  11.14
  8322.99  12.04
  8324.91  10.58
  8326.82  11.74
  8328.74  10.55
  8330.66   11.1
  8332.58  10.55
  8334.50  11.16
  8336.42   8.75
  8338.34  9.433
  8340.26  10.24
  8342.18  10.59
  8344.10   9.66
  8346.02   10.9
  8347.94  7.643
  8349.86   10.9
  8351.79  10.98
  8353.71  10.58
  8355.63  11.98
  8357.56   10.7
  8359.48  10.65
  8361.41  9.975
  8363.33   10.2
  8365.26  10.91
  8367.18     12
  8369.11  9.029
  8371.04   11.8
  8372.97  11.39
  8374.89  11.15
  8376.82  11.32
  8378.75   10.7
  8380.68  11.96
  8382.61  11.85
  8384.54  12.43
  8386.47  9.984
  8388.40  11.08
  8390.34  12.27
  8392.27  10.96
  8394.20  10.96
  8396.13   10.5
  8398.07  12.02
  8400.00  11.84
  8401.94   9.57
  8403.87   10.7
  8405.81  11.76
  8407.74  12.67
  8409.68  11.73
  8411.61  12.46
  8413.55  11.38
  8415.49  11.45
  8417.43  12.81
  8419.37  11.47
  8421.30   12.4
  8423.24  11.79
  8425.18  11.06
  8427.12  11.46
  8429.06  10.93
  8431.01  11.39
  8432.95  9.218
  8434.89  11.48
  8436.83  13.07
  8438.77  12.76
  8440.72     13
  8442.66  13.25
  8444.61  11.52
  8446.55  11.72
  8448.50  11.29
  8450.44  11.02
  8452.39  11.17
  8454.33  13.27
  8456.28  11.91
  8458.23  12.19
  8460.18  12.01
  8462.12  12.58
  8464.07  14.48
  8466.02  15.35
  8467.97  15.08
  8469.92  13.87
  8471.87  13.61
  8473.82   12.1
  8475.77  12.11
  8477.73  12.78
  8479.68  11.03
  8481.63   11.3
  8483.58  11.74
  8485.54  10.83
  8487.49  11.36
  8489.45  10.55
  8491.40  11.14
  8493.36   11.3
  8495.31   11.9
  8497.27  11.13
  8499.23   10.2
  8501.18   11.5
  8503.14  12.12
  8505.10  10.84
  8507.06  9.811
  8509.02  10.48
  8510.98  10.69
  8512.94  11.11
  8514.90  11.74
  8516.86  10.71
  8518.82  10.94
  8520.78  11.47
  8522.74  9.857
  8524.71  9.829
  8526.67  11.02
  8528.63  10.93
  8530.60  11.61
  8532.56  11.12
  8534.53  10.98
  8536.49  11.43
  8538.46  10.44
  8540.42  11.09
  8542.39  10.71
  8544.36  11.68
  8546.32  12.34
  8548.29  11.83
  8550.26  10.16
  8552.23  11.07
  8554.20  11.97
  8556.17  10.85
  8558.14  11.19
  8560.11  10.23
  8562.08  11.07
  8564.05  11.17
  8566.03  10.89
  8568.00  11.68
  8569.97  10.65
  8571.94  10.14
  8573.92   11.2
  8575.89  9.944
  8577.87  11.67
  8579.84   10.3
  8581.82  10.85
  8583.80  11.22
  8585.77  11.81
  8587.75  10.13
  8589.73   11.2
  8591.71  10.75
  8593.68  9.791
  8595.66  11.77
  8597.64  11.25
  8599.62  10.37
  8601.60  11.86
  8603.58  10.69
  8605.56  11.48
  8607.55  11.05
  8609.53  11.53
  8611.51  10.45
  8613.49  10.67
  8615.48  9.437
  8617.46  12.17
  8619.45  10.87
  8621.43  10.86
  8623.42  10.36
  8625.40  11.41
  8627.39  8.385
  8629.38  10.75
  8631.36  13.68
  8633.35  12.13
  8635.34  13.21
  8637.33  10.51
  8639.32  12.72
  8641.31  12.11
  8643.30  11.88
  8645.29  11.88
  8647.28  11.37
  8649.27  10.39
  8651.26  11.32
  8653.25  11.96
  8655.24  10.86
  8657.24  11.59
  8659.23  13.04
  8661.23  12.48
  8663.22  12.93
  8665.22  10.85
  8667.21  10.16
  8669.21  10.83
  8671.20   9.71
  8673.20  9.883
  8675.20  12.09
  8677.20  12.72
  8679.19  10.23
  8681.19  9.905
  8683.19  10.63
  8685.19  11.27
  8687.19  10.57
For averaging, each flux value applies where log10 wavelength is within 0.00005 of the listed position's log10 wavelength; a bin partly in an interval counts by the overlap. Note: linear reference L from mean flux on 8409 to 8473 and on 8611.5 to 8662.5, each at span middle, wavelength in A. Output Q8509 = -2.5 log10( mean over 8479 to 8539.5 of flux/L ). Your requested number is 0.091 mag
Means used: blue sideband 12.3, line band 11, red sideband 11.4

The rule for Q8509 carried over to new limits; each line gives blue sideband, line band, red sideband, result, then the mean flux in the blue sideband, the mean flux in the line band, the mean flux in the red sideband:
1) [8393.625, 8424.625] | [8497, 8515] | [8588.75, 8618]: 0.03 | 11.6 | 10.9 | 10.9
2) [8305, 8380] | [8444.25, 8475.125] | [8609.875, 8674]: -0.16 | 10.7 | 12.7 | 11.3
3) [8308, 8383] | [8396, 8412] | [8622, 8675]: -0.06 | 10.8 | 11.5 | 11.4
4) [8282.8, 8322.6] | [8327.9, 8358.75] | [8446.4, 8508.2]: 0.08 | 10.8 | 10.4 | 12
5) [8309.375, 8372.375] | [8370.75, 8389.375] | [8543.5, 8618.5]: -0.06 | 10.7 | 11.3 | 11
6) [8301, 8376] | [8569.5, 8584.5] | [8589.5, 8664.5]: 0.05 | 10.7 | 10.7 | 11.3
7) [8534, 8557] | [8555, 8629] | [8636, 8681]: 0.04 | 11.2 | 10.8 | 11.4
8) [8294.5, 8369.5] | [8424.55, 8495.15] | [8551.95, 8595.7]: -0.12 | 10.7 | 12.1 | 10.9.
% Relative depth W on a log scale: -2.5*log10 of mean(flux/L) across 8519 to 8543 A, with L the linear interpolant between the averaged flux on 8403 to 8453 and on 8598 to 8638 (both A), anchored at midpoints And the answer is 0.05 mag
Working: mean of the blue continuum 11.7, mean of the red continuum 11.1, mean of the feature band 10.9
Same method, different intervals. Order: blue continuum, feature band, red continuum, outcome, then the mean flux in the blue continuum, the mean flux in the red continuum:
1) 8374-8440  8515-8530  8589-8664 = 0.06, 11.5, 11.3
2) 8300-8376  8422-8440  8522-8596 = -0.07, 10.7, 11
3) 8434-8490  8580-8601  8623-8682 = 0.08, 12.4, 11.4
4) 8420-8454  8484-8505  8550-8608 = 0.02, 11.7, 11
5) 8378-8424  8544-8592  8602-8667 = 0.04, 11.5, 11.4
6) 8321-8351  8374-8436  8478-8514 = -0.07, 10.4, 11.1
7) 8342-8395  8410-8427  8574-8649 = -0.09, 10.9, 11.1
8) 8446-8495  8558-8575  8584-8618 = 0.04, 12.2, 11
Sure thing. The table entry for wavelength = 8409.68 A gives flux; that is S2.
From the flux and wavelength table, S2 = 11.73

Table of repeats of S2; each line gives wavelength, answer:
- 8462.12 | 12.58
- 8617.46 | 12.17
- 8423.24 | 11.79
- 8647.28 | 11.37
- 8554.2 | 11.97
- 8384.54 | 12.43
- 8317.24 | 11.32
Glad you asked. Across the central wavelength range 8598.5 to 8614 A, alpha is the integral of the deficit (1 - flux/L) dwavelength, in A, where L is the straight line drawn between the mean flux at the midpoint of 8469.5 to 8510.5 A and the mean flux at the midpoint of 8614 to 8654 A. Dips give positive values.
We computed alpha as 0.48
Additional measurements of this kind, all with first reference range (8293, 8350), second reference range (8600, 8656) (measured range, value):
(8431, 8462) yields -2.86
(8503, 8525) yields 0.54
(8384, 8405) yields -0.54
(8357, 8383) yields -0.46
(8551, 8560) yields 0.00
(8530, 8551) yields -0.22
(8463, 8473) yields -3.16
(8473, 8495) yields -0.98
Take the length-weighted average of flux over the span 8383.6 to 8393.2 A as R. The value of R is 11.3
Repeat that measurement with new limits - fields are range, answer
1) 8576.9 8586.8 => 11.2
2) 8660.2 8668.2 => 11.6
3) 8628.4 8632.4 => 12.2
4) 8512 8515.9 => 11.4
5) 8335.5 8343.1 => 9.75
